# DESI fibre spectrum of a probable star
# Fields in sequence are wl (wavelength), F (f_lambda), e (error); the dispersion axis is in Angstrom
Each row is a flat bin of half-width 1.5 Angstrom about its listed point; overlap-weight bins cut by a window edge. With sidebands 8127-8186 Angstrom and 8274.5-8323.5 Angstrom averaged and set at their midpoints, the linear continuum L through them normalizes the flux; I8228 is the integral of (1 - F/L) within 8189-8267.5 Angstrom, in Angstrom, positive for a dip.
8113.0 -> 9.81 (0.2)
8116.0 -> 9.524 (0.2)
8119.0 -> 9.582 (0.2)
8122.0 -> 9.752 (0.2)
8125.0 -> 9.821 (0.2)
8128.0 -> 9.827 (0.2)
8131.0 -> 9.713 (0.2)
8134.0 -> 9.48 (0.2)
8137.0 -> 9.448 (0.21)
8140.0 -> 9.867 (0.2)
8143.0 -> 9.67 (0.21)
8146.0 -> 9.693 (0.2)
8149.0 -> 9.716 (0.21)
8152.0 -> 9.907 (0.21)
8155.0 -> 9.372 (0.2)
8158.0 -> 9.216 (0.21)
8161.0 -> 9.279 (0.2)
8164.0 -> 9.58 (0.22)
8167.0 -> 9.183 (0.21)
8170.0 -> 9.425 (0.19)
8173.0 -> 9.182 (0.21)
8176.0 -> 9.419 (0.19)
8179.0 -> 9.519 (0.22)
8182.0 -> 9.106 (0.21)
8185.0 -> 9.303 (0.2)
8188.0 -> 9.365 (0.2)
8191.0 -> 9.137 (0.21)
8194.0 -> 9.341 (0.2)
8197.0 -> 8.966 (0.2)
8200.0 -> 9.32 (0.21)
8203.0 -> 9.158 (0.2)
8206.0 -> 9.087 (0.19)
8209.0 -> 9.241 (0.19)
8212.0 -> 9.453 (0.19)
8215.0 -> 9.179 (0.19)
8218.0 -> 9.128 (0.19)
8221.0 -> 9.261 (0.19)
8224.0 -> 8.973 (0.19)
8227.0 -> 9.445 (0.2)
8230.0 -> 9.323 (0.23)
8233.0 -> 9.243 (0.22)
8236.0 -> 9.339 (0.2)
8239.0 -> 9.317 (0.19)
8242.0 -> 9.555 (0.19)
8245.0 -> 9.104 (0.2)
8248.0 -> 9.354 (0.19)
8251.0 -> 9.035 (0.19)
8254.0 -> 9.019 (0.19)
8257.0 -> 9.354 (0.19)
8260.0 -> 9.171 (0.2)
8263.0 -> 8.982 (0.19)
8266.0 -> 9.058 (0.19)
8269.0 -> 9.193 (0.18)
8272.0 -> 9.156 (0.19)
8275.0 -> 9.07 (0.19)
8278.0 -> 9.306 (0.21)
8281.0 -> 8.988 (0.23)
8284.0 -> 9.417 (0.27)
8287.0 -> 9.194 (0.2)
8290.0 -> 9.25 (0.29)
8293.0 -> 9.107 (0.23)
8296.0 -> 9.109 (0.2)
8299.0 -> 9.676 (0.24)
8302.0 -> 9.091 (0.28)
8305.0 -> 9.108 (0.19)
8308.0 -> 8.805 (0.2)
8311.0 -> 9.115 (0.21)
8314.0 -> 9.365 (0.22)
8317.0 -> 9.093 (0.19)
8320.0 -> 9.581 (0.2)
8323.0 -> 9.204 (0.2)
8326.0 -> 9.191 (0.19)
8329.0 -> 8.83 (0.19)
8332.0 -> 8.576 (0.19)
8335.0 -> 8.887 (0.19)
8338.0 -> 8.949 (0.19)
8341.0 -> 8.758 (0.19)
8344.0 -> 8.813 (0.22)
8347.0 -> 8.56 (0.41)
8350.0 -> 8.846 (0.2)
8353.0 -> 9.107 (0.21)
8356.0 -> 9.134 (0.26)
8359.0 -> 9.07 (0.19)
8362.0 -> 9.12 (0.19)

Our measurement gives 1.1 Angstrom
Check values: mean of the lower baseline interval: 9.49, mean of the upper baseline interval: 9.21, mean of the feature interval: 9.21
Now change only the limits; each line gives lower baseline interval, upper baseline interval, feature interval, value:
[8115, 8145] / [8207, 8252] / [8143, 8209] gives 0.9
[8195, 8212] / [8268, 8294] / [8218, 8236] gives -0.1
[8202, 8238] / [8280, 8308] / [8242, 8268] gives 0.2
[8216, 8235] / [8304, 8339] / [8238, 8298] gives -0.2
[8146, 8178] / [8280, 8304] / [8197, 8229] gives 0.5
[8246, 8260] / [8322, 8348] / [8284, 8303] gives -0.5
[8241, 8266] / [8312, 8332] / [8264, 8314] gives 0.0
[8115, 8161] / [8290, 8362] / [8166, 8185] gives 0.4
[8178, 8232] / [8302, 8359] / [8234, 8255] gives -0.2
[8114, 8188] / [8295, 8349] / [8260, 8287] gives 0.1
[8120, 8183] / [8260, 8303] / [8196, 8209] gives 0.3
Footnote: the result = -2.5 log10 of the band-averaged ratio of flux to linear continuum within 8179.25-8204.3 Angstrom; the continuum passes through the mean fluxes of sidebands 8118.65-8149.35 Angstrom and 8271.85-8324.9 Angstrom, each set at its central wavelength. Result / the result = 0.03 mag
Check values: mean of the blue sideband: 9.69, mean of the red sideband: 9.2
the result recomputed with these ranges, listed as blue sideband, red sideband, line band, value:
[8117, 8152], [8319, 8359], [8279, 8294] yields -0.01 mag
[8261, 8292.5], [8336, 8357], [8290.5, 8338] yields -0.01 mag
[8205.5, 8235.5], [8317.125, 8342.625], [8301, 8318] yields -0.01 mag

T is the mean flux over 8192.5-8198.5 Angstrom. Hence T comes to 9.15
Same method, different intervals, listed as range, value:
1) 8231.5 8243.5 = 9.36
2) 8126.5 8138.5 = 9.62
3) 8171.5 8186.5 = 9.31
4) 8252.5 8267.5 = 9.12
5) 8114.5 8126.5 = 9.67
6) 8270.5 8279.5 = 9.18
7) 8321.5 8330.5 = 9.08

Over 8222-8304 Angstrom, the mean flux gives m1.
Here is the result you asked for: 9.22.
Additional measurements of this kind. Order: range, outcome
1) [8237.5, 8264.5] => 9.21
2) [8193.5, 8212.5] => 9.21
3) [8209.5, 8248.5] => 9.28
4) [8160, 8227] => 9.26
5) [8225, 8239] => 9.32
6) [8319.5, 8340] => 9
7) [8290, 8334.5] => 9.13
